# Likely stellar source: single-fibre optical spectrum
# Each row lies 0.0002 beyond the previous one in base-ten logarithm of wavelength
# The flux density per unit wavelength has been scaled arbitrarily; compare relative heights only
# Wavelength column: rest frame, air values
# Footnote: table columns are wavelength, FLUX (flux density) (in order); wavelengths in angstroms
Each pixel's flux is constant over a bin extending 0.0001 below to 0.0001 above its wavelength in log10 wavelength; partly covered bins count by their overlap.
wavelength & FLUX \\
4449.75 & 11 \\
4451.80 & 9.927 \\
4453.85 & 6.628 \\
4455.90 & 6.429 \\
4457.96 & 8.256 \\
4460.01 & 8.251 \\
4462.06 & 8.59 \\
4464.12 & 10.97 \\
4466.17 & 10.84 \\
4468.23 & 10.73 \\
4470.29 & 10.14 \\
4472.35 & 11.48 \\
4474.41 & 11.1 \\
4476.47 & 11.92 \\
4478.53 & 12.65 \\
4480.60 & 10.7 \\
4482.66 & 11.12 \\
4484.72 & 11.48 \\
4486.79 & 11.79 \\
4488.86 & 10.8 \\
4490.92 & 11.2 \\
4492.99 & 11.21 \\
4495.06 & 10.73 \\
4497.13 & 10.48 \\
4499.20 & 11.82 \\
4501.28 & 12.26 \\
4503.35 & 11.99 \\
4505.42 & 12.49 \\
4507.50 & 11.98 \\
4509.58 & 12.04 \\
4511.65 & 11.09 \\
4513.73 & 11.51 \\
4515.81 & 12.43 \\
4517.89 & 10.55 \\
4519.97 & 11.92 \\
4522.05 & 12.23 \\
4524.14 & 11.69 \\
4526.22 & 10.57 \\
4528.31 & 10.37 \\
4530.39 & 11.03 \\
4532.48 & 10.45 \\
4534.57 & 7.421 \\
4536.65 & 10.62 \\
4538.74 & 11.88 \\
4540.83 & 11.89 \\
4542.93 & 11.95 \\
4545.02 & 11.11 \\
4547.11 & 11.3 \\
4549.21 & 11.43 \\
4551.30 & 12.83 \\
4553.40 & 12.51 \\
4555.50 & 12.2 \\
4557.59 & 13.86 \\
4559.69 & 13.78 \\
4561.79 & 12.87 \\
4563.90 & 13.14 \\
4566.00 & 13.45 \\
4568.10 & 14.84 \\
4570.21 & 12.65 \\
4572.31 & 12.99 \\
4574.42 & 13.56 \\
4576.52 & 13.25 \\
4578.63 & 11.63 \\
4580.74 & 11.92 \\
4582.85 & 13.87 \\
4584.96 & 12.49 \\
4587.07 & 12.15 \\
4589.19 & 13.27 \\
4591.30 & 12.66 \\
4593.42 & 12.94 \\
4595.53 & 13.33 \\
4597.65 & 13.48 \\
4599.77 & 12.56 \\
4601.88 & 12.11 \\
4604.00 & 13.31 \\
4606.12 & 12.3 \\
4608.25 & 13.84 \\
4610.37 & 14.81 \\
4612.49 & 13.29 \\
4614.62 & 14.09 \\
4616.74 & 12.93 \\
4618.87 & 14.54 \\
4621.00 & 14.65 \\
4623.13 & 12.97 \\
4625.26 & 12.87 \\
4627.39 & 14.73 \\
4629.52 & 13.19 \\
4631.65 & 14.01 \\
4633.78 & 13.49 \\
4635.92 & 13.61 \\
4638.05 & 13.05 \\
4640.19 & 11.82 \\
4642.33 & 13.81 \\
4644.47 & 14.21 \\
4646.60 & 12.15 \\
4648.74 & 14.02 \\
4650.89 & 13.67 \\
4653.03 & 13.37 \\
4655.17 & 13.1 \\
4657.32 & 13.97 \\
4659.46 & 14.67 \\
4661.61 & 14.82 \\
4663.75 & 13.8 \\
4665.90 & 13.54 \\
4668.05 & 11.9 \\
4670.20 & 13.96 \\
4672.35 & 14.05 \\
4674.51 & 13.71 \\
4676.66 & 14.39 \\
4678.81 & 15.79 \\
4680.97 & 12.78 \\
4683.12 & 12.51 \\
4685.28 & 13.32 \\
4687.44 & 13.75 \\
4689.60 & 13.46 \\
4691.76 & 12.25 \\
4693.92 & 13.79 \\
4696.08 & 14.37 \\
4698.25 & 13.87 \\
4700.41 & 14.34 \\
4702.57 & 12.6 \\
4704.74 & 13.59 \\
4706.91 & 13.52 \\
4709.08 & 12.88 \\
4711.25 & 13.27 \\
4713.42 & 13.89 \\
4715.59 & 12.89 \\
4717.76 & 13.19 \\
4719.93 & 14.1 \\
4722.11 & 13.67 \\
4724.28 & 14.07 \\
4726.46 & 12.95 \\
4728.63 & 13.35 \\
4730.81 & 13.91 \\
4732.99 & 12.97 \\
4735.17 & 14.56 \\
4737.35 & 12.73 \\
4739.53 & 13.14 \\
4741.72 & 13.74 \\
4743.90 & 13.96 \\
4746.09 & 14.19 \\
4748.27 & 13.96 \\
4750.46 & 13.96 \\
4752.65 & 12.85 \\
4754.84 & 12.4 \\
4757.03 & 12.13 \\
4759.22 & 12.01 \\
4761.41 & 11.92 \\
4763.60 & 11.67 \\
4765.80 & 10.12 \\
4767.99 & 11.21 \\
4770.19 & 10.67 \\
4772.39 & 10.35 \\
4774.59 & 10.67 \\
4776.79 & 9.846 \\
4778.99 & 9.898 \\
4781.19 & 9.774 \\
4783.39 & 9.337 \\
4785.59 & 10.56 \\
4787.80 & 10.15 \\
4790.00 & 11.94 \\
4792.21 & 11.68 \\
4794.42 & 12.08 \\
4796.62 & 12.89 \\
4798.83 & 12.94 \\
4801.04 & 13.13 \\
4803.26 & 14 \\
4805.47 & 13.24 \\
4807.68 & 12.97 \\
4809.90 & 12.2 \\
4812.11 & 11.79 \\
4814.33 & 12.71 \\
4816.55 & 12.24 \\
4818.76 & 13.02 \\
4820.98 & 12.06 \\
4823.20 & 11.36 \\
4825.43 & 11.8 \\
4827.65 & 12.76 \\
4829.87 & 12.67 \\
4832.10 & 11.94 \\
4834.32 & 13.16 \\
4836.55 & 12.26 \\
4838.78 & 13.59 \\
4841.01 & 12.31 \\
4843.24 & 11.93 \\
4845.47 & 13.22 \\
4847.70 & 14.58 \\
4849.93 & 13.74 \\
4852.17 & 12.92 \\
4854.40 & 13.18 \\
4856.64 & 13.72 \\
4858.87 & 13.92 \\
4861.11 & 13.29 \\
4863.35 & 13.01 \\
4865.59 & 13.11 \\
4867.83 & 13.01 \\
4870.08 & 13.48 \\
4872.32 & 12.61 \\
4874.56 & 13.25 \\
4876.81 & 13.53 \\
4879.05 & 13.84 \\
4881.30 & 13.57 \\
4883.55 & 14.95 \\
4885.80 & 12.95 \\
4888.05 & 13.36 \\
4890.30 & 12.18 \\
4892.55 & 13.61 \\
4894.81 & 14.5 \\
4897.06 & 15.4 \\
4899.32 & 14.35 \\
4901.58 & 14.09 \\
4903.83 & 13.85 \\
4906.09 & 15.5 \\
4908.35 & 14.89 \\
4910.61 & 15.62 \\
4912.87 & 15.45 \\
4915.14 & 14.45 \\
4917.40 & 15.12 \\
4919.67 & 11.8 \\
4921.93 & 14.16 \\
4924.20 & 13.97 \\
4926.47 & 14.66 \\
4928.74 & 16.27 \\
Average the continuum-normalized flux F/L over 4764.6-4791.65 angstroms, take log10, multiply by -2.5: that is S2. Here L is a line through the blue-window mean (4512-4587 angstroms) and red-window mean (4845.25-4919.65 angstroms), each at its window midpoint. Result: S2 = 0.27 mag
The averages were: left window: 12.1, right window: 13.9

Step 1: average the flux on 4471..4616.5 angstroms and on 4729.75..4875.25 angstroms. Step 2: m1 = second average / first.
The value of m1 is 1.03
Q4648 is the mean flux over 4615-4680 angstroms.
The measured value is 13.7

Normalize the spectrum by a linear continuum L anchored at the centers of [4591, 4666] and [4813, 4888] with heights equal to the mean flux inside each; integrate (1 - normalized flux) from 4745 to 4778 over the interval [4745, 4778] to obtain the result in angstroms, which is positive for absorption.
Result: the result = 3.4 angstroms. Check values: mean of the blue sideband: 13.5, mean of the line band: 11.9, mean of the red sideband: 13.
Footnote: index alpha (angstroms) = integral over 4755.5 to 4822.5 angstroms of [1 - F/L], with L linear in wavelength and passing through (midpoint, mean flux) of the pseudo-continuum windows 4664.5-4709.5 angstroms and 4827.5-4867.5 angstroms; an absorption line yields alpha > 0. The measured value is 8.11 angstroms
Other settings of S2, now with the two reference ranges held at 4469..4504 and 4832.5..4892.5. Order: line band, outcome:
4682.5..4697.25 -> -0.08 mag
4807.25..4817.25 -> 0.06 mag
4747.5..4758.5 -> -0.03 mag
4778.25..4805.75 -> 0.11 mag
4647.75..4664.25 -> -0.14 mag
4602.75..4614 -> -0.13 mag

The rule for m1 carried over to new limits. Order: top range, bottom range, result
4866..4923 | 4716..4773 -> 1.09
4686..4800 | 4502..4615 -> 1.02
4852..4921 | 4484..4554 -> 1.22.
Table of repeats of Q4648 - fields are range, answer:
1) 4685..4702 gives 13.6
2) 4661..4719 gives 13.6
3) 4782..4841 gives 12.2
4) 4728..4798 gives 12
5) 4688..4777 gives 12.9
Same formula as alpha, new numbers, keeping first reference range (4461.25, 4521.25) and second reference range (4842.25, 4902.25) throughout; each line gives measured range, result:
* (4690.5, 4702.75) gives -1.1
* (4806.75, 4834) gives 1.9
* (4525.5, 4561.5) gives 0.3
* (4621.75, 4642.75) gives -2.1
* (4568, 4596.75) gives -2.6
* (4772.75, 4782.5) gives 2.2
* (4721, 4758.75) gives -1.9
